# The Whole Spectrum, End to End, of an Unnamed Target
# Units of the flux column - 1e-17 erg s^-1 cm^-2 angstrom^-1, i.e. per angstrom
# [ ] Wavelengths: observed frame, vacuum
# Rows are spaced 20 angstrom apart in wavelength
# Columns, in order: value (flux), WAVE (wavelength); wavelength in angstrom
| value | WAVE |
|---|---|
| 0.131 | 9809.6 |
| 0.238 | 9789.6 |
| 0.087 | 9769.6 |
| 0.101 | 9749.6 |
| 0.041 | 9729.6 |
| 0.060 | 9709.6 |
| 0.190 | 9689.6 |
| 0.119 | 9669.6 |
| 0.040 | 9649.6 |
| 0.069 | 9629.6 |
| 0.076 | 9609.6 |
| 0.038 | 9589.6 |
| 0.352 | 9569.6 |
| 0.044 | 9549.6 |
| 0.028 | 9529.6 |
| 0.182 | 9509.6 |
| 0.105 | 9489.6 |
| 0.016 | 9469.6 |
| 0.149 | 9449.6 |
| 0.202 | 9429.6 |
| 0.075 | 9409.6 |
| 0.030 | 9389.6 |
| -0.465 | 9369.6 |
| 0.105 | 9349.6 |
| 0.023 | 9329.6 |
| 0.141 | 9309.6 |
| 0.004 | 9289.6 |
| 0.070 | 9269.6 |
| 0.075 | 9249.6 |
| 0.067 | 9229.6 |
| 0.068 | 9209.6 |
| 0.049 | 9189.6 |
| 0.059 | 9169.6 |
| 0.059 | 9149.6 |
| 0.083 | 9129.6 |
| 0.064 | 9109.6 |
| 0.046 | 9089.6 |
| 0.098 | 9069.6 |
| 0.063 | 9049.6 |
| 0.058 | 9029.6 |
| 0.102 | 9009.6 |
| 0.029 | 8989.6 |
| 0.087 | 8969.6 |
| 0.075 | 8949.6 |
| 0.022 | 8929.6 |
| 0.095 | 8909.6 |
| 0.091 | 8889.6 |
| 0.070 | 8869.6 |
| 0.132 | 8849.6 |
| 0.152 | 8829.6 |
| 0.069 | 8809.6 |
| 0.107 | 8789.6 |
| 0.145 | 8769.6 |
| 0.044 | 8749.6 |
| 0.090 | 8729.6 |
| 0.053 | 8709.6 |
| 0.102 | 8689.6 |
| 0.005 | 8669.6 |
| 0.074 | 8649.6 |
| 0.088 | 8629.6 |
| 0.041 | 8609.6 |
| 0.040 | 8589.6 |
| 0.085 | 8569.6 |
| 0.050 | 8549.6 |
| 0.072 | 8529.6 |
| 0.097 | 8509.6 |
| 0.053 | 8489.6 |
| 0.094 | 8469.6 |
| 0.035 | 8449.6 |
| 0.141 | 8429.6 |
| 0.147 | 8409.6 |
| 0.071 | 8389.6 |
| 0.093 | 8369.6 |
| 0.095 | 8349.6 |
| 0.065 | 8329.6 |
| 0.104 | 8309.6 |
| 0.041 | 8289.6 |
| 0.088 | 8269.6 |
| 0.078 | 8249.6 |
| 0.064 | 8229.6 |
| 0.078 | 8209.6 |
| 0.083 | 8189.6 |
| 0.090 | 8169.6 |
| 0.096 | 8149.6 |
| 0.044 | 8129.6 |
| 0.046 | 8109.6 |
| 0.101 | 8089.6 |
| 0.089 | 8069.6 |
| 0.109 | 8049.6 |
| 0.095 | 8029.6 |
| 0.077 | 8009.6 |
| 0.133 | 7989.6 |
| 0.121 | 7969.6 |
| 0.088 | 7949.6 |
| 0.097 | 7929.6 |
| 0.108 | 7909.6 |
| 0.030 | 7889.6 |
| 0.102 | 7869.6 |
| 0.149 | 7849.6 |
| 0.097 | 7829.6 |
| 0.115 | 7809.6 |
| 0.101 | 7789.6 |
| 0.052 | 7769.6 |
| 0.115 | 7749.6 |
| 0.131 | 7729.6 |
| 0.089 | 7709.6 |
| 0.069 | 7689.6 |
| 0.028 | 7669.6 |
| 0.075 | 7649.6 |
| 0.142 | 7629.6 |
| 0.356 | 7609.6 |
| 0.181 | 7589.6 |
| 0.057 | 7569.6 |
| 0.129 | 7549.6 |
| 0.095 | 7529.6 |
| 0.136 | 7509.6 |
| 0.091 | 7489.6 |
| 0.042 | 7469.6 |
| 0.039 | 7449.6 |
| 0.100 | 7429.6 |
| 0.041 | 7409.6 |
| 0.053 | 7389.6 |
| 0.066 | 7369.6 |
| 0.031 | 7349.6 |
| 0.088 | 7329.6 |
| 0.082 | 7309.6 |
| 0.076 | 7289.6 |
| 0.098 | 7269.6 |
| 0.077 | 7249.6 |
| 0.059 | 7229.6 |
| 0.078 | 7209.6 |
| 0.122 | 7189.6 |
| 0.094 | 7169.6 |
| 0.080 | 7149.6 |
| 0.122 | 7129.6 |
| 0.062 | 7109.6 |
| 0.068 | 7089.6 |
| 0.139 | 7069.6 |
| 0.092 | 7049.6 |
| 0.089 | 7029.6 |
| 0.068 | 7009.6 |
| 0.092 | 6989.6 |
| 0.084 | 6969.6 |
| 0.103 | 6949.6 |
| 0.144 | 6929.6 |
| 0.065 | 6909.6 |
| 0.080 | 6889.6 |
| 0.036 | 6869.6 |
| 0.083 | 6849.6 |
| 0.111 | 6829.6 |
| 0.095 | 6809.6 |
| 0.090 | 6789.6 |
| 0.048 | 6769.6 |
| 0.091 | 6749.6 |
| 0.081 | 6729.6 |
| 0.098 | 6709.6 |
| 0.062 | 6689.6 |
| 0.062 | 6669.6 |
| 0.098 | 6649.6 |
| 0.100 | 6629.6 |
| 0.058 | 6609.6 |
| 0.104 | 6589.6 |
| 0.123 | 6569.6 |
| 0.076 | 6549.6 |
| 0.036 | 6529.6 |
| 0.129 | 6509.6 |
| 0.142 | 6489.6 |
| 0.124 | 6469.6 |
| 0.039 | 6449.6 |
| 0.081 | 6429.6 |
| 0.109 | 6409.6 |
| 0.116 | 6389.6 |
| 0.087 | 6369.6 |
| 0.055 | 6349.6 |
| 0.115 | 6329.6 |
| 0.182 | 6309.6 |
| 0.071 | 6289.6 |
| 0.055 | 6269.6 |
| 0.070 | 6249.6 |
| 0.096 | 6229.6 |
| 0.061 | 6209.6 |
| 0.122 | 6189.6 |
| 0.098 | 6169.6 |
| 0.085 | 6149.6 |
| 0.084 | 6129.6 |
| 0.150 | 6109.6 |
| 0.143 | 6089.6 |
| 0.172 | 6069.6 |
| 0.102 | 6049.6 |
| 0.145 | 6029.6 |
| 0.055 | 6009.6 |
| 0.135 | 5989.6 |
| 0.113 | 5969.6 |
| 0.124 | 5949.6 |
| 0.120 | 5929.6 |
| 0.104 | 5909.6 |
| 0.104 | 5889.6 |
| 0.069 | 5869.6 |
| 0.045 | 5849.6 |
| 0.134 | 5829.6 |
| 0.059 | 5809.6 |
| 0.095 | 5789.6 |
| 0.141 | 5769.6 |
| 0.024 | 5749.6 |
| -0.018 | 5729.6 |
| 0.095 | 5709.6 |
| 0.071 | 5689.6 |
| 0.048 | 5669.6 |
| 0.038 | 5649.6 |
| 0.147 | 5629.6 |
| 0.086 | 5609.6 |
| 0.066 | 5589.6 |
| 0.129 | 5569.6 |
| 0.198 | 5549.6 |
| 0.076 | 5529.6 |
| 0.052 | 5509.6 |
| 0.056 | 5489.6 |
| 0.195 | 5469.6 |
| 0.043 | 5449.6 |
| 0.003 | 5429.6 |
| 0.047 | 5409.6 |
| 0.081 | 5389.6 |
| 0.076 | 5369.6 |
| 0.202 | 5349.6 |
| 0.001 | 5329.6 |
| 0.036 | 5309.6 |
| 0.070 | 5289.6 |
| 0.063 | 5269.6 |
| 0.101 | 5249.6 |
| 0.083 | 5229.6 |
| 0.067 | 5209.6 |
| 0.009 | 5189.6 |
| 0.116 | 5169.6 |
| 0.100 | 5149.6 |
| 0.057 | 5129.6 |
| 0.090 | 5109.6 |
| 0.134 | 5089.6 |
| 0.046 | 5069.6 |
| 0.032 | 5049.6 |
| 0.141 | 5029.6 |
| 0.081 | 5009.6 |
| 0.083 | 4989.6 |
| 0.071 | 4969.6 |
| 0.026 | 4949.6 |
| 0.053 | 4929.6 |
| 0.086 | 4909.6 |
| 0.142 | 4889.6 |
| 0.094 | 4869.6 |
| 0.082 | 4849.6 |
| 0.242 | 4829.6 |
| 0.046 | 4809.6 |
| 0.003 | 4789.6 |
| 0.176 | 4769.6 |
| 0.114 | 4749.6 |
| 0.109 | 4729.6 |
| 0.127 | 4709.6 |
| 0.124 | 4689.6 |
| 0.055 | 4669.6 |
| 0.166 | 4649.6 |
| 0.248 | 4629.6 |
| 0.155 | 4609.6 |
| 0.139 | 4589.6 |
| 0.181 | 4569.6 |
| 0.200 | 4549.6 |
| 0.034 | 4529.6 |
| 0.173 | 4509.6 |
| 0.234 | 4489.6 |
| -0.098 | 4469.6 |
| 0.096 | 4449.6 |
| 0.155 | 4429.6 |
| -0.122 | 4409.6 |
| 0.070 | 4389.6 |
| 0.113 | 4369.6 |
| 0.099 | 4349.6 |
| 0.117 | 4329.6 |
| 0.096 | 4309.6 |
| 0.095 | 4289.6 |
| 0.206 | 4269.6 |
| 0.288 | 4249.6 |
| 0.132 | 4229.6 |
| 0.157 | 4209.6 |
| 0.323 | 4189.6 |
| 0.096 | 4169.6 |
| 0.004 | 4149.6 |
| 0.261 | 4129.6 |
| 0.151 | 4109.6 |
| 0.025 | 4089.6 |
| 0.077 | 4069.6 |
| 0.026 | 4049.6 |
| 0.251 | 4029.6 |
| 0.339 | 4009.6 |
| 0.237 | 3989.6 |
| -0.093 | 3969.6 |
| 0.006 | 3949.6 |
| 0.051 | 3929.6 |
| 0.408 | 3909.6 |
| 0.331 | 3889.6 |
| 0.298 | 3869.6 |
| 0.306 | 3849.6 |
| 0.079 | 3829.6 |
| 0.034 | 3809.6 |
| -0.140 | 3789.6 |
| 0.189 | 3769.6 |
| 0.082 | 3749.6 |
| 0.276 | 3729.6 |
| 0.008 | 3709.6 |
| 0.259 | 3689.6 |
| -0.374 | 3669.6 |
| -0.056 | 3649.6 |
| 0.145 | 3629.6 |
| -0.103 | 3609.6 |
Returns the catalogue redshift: 1.04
